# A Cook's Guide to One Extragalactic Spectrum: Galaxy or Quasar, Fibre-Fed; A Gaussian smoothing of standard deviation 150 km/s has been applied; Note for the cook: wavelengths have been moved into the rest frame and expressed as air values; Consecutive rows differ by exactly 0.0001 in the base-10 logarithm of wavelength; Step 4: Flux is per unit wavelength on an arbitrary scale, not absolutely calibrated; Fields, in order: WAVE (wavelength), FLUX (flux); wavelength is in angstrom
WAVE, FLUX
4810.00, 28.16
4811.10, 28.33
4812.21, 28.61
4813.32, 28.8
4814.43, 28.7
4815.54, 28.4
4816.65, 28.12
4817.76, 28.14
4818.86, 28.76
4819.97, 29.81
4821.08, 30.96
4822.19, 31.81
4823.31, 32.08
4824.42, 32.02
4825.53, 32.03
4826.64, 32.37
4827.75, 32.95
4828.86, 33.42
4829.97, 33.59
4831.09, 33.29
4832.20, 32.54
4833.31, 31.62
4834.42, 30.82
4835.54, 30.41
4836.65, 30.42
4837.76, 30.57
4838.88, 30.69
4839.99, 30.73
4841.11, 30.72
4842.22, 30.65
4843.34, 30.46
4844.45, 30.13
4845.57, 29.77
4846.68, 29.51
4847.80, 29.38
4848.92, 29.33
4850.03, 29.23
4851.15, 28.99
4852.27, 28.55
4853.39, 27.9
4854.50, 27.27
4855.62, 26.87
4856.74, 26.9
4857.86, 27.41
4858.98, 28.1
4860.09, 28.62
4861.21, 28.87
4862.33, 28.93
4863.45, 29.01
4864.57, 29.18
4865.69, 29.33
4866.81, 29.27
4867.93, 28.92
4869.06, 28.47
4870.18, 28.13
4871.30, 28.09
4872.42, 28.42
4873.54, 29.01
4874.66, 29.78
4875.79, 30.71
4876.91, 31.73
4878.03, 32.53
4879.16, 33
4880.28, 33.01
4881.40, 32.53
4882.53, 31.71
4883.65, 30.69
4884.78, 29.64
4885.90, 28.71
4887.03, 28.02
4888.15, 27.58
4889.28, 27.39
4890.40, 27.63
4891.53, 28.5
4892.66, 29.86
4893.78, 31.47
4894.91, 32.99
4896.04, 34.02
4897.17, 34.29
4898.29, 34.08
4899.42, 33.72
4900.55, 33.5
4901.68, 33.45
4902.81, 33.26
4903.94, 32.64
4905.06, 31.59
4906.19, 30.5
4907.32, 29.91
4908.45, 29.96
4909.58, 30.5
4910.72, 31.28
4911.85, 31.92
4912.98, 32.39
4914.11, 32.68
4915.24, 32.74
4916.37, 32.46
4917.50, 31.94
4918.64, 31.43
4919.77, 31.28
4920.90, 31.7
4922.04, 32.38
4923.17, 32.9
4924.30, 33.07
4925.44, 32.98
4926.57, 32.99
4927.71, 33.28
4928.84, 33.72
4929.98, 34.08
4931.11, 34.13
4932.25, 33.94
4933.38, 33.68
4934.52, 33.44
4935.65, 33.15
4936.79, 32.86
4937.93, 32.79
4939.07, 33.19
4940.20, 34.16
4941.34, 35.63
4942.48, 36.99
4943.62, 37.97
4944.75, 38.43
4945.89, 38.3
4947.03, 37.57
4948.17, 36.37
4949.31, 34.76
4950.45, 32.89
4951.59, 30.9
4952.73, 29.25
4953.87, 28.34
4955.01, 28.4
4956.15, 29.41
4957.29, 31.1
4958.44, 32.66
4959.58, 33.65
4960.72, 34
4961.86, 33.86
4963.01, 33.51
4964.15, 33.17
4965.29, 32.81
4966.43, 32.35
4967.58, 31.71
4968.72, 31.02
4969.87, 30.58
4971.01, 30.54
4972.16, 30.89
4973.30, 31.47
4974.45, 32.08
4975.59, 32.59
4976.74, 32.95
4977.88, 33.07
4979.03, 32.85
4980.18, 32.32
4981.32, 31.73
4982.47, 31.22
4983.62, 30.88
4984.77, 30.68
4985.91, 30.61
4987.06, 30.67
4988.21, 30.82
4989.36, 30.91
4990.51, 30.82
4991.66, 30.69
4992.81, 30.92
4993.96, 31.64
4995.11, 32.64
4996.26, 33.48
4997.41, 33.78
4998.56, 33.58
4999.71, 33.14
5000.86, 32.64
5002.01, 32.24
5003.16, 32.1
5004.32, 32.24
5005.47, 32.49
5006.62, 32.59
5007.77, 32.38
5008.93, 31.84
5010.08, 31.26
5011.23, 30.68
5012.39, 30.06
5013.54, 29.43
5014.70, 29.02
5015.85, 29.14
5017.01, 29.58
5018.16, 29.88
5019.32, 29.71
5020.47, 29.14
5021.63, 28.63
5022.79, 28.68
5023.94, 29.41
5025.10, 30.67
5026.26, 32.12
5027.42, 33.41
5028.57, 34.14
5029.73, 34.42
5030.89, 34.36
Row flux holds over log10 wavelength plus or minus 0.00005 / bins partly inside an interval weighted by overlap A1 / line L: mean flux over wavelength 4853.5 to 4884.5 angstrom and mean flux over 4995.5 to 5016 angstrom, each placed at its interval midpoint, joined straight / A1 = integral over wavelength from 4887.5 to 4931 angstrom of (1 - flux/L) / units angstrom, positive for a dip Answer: -2.5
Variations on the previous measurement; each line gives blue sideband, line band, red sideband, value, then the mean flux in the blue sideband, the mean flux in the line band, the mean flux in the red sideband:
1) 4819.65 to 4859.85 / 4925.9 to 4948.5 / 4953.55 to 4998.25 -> -2.5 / 30.4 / 34.8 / 31.7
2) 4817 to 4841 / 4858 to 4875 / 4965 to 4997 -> 1.4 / 31.3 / 28.8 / 31.6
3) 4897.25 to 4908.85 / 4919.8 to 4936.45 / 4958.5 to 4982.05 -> -0.4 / 32.4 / 33.2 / 32.4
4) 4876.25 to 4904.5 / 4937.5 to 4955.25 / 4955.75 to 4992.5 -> -1.4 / 31.4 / 34.2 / 31.8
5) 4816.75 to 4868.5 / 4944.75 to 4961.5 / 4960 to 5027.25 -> -1.0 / 30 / 32.9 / 31.5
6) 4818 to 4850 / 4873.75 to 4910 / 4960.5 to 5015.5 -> 0.2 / 31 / 31.2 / 31.8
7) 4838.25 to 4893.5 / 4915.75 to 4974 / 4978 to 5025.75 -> -5.0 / 29.4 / 33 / 31.2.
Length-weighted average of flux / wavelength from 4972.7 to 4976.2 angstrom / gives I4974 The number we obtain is 32.1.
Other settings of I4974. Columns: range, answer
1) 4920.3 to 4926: 32.6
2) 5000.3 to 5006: 32.3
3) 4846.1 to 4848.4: 29.4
